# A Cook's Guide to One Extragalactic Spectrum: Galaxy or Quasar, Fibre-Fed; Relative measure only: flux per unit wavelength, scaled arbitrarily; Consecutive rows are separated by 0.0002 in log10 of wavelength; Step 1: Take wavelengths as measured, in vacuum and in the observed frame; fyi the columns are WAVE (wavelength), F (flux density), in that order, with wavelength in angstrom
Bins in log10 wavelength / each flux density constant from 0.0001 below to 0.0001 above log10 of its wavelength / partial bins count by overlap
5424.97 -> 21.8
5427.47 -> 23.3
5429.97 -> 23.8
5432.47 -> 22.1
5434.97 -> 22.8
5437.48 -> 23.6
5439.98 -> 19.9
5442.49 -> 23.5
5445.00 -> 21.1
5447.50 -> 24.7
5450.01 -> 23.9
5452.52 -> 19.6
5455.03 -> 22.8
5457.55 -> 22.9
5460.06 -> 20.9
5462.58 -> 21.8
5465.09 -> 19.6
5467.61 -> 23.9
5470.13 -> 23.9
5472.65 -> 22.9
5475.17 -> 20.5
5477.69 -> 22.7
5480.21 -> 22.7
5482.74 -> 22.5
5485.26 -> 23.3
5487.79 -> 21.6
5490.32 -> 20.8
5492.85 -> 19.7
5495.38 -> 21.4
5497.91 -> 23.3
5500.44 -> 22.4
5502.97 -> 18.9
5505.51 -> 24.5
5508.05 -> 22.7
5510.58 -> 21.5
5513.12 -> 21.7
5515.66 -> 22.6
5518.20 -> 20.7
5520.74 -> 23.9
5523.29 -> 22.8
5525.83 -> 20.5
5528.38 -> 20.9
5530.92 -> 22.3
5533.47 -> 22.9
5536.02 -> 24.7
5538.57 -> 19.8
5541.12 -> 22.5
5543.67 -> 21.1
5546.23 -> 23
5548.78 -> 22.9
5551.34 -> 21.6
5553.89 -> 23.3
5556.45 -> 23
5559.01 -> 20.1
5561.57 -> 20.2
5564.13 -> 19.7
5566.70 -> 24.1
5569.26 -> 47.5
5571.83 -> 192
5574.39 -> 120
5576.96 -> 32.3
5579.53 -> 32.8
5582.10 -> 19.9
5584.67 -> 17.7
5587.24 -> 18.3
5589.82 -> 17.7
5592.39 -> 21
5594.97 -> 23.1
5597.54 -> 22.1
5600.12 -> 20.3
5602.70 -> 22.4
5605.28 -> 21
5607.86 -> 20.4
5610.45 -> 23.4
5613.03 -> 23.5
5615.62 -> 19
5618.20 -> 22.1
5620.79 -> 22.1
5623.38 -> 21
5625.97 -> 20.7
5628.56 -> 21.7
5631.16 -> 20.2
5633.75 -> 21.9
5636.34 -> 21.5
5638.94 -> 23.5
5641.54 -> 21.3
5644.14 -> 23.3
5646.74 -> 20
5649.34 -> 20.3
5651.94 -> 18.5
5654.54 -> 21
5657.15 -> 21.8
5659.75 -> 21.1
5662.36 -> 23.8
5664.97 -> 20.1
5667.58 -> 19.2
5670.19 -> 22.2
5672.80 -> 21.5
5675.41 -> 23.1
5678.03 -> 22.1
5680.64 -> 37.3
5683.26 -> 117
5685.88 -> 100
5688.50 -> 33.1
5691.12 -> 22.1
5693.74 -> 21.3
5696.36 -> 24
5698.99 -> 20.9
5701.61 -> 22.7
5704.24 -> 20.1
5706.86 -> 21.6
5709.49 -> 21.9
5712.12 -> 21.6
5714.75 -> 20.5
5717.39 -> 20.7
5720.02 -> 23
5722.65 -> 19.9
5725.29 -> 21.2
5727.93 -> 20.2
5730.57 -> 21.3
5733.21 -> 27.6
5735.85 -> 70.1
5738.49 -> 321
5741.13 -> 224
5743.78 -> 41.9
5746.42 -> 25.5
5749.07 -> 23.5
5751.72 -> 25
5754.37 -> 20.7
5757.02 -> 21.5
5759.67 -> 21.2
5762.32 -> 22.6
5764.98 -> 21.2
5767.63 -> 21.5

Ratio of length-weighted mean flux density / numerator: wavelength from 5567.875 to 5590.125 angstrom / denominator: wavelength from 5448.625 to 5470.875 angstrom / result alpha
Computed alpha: 2.57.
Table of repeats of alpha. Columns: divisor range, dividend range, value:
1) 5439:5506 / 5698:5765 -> 2.02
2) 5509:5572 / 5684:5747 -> 1.87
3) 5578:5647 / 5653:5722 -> 1.35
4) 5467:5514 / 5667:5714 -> 1.49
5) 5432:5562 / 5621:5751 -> 1.69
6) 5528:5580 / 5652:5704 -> 0.85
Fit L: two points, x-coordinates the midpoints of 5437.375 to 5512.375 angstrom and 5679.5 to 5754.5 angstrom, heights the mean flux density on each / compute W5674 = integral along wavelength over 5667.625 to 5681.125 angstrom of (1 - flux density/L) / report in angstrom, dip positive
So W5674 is 6.23 angstrom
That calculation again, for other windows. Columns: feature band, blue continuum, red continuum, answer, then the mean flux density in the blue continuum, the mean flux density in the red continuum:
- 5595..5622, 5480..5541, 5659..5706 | 6.2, 22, 32.9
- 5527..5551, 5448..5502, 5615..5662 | -0.5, 22.1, 21.3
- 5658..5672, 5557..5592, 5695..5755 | 7.5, 43.7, 47.3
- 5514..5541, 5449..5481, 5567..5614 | 7.2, 22.1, 38.4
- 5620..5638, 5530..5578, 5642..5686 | 6.4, 38.3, 30.5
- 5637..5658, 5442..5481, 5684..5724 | 4.7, 22.3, 28.8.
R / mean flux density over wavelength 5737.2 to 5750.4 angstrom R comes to 127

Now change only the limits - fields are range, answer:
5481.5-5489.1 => 22.5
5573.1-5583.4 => 51.4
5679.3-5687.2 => 84.4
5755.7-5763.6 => 21.8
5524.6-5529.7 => 20.7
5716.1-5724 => 21.2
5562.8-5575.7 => 80.4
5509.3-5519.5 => 21.6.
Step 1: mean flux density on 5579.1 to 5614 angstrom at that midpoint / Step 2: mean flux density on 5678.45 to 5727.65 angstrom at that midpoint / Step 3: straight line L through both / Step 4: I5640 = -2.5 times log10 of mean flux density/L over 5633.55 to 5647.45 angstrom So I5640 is 0.18 mag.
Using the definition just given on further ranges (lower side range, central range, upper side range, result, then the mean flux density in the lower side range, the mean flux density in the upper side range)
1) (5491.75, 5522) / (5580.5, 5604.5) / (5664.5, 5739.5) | 0.407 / 22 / 39.7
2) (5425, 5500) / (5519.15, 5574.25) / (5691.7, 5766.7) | -0.143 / 22.3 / 42.1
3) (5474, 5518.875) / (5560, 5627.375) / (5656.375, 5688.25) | -0.115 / 21.9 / 37.6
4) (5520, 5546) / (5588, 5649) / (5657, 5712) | 0.263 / 22.1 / 31.3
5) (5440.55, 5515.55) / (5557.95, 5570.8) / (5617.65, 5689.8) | -0.168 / 22.1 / 28.7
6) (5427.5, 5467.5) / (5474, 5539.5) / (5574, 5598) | 0.155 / 22.3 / 29.6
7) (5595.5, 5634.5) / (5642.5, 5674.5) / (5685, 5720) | 0.158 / 21.5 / 27.4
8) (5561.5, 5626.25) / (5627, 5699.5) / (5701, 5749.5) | 0.472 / 33.6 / 53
